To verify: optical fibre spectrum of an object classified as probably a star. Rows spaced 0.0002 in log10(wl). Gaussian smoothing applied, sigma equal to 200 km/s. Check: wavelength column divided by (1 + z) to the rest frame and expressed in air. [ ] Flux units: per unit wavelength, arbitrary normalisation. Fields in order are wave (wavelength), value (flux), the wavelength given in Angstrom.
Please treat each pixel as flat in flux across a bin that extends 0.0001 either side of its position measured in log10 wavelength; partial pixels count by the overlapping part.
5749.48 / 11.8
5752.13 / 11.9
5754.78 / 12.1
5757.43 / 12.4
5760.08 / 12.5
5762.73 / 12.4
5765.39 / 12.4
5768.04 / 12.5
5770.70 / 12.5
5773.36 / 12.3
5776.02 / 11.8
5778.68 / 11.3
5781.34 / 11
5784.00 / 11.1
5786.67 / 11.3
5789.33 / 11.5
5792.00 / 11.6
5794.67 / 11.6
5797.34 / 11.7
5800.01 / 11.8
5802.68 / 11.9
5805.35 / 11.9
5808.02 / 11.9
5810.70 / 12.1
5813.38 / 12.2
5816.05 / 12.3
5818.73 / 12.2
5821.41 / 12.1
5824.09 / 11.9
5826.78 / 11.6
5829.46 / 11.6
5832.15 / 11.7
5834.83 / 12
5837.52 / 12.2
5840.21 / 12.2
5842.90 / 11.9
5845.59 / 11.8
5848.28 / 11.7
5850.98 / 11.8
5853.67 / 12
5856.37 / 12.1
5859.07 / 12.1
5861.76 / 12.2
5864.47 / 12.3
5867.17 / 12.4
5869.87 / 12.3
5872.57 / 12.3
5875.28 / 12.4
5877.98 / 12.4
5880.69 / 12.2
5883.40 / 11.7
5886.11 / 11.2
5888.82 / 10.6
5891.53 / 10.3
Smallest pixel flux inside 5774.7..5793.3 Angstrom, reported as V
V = 11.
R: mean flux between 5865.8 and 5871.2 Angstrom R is 12.4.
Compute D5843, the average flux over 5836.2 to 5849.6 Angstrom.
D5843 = 12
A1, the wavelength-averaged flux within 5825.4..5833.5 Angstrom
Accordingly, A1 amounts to 11.6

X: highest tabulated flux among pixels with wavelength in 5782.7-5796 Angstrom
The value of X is 11.6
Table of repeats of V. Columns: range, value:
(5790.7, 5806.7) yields 11.6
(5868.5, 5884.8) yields 11.7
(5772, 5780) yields 11.3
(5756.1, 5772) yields 12.4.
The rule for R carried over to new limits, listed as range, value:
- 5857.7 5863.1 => 12.2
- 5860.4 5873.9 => 12.3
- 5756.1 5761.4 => 12.5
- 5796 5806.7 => 11.8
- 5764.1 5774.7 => 12.4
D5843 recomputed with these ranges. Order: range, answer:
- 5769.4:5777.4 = 12.2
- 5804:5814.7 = 12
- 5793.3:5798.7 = 11.6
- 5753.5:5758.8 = 12.3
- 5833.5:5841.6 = 12.1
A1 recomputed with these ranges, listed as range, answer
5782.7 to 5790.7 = 11.3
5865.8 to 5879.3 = 12.4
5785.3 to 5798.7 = 11.5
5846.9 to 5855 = 11.8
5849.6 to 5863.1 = 12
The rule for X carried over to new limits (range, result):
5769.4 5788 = 12.5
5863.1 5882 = 12.4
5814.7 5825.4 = 12.3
